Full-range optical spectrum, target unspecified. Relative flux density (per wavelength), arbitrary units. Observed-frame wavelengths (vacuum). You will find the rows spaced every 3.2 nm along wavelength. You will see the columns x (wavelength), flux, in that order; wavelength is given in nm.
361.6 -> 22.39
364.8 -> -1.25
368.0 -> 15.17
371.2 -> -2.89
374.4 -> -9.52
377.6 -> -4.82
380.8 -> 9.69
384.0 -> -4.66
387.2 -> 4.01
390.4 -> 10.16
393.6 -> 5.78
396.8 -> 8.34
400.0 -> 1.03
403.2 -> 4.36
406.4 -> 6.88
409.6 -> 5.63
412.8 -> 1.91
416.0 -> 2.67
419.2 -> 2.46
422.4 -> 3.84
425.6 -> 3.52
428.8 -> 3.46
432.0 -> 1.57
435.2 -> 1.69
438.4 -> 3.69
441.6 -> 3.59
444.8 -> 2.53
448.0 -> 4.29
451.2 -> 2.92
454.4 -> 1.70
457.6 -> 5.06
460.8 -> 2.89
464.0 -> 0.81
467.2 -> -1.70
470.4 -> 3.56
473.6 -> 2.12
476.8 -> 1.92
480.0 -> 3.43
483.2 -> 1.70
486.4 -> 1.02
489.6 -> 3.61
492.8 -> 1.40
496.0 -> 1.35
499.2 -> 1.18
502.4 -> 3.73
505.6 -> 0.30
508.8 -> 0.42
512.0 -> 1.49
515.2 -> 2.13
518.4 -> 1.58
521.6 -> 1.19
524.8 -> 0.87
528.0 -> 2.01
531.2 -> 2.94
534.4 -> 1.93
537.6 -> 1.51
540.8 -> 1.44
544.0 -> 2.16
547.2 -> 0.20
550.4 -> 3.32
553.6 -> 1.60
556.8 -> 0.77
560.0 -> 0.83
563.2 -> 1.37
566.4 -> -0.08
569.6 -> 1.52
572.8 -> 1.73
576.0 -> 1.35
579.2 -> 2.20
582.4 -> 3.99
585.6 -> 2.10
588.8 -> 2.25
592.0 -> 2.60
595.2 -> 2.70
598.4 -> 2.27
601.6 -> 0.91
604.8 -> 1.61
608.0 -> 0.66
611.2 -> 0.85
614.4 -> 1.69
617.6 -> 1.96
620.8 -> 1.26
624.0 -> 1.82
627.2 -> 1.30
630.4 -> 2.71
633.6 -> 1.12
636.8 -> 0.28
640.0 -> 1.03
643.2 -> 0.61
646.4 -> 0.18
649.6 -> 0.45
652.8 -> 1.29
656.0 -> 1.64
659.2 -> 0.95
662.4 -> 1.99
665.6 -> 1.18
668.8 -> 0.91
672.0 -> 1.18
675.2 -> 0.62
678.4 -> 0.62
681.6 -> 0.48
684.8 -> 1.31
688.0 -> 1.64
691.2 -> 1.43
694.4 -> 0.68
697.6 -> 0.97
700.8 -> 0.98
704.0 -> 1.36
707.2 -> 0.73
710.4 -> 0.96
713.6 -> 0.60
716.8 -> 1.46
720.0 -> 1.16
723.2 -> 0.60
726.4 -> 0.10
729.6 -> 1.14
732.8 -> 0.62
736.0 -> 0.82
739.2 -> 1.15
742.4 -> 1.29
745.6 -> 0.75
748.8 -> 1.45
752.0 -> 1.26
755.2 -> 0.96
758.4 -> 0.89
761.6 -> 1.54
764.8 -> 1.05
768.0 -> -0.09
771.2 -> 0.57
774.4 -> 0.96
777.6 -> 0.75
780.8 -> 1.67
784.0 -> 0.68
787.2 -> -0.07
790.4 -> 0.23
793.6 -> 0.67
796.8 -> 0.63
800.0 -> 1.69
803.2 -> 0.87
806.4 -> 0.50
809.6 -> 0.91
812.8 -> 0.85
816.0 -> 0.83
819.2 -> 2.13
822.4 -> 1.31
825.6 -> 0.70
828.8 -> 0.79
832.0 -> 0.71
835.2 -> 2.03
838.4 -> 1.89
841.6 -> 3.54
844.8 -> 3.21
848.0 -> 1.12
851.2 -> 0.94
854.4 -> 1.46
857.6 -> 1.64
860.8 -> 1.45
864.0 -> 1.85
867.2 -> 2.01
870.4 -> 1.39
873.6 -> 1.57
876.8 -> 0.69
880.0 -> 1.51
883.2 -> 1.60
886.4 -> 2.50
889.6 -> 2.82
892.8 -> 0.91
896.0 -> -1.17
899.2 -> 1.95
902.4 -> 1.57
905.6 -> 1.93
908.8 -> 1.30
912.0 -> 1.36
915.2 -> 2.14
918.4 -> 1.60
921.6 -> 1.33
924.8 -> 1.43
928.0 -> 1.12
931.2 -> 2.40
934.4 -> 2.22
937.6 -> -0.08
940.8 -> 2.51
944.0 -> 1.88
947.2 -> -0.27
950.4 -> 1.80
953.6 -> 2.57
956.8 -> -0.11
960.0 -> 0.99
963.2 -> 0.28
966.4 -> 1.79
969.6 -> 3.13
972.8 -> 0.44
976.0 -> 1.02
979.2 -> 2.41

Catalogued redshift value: 1.26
